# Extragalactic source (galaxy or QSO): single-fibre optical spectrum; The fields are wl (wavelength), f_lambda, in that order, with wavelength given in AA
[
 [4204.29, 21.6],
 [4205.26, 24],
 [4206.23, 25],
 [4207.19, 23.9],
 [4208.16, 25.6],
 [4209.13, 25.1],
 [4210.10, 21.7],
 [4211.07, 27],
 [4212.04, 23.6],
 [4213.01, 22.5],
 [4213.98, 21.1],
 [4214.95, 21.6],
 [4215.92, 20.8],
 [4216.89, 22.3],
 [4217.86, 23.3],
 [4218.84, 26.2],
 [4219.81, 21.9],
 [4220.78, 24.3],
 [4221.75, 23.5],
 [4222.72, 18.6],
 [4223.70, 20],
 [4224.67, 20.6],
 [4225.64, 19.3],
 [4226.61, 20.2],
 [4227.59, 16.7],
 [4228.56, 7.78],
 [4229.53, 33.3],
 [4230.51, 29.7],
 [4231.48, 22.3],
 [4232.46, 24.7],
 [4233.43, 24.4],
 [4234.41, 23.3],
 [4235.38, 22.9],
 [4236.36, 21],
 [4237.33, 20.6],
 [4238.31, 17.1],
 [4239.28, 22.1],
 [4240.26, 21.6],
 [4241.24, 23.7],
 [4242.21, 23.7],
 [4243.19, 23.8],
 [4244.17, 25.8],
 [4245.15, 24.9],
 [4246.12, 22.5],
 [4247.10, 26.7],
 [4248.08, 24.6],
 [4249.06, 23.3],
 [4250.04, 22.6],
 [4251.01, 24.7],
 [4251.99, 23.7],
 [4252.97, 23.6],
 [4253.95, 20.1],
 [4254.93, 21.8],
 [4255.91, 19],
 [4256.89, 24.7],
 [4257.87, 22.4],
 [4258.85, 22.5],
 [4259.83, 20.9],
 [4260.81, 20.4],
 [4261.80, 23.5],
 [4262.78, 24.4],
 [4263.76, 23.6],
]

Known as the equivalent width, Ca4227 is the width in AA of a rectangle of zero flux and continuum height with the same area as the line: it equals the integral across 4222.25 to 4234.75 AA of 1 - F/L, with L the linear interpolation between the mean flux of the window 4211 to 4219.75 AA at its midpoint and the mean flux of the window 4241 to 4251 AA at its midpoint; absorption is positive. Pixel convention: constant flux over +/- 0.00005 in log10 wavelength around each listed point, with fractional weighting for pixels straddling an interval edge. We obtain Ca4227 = 1.00 AA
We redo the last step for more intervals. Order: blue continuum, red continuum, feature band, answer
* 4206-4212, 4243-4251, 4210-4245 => 3.1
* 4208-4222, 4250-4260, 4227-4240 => 0.5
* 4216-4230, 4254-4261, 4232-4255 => -1.7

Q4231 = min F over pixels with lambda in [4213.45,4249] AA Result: 7.78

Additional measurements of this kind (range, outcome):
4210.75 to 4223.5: 18.6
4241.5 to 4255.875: 20.1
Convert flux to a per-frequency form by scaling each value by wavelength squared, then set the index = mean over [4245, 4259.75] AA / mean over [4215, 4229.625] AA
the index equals 1.12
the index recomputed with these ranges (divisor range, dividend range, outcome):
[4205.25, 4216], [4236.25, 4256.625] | 0.98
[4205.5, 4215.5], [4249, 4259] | 0.97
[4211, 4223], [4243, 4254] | 1.07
